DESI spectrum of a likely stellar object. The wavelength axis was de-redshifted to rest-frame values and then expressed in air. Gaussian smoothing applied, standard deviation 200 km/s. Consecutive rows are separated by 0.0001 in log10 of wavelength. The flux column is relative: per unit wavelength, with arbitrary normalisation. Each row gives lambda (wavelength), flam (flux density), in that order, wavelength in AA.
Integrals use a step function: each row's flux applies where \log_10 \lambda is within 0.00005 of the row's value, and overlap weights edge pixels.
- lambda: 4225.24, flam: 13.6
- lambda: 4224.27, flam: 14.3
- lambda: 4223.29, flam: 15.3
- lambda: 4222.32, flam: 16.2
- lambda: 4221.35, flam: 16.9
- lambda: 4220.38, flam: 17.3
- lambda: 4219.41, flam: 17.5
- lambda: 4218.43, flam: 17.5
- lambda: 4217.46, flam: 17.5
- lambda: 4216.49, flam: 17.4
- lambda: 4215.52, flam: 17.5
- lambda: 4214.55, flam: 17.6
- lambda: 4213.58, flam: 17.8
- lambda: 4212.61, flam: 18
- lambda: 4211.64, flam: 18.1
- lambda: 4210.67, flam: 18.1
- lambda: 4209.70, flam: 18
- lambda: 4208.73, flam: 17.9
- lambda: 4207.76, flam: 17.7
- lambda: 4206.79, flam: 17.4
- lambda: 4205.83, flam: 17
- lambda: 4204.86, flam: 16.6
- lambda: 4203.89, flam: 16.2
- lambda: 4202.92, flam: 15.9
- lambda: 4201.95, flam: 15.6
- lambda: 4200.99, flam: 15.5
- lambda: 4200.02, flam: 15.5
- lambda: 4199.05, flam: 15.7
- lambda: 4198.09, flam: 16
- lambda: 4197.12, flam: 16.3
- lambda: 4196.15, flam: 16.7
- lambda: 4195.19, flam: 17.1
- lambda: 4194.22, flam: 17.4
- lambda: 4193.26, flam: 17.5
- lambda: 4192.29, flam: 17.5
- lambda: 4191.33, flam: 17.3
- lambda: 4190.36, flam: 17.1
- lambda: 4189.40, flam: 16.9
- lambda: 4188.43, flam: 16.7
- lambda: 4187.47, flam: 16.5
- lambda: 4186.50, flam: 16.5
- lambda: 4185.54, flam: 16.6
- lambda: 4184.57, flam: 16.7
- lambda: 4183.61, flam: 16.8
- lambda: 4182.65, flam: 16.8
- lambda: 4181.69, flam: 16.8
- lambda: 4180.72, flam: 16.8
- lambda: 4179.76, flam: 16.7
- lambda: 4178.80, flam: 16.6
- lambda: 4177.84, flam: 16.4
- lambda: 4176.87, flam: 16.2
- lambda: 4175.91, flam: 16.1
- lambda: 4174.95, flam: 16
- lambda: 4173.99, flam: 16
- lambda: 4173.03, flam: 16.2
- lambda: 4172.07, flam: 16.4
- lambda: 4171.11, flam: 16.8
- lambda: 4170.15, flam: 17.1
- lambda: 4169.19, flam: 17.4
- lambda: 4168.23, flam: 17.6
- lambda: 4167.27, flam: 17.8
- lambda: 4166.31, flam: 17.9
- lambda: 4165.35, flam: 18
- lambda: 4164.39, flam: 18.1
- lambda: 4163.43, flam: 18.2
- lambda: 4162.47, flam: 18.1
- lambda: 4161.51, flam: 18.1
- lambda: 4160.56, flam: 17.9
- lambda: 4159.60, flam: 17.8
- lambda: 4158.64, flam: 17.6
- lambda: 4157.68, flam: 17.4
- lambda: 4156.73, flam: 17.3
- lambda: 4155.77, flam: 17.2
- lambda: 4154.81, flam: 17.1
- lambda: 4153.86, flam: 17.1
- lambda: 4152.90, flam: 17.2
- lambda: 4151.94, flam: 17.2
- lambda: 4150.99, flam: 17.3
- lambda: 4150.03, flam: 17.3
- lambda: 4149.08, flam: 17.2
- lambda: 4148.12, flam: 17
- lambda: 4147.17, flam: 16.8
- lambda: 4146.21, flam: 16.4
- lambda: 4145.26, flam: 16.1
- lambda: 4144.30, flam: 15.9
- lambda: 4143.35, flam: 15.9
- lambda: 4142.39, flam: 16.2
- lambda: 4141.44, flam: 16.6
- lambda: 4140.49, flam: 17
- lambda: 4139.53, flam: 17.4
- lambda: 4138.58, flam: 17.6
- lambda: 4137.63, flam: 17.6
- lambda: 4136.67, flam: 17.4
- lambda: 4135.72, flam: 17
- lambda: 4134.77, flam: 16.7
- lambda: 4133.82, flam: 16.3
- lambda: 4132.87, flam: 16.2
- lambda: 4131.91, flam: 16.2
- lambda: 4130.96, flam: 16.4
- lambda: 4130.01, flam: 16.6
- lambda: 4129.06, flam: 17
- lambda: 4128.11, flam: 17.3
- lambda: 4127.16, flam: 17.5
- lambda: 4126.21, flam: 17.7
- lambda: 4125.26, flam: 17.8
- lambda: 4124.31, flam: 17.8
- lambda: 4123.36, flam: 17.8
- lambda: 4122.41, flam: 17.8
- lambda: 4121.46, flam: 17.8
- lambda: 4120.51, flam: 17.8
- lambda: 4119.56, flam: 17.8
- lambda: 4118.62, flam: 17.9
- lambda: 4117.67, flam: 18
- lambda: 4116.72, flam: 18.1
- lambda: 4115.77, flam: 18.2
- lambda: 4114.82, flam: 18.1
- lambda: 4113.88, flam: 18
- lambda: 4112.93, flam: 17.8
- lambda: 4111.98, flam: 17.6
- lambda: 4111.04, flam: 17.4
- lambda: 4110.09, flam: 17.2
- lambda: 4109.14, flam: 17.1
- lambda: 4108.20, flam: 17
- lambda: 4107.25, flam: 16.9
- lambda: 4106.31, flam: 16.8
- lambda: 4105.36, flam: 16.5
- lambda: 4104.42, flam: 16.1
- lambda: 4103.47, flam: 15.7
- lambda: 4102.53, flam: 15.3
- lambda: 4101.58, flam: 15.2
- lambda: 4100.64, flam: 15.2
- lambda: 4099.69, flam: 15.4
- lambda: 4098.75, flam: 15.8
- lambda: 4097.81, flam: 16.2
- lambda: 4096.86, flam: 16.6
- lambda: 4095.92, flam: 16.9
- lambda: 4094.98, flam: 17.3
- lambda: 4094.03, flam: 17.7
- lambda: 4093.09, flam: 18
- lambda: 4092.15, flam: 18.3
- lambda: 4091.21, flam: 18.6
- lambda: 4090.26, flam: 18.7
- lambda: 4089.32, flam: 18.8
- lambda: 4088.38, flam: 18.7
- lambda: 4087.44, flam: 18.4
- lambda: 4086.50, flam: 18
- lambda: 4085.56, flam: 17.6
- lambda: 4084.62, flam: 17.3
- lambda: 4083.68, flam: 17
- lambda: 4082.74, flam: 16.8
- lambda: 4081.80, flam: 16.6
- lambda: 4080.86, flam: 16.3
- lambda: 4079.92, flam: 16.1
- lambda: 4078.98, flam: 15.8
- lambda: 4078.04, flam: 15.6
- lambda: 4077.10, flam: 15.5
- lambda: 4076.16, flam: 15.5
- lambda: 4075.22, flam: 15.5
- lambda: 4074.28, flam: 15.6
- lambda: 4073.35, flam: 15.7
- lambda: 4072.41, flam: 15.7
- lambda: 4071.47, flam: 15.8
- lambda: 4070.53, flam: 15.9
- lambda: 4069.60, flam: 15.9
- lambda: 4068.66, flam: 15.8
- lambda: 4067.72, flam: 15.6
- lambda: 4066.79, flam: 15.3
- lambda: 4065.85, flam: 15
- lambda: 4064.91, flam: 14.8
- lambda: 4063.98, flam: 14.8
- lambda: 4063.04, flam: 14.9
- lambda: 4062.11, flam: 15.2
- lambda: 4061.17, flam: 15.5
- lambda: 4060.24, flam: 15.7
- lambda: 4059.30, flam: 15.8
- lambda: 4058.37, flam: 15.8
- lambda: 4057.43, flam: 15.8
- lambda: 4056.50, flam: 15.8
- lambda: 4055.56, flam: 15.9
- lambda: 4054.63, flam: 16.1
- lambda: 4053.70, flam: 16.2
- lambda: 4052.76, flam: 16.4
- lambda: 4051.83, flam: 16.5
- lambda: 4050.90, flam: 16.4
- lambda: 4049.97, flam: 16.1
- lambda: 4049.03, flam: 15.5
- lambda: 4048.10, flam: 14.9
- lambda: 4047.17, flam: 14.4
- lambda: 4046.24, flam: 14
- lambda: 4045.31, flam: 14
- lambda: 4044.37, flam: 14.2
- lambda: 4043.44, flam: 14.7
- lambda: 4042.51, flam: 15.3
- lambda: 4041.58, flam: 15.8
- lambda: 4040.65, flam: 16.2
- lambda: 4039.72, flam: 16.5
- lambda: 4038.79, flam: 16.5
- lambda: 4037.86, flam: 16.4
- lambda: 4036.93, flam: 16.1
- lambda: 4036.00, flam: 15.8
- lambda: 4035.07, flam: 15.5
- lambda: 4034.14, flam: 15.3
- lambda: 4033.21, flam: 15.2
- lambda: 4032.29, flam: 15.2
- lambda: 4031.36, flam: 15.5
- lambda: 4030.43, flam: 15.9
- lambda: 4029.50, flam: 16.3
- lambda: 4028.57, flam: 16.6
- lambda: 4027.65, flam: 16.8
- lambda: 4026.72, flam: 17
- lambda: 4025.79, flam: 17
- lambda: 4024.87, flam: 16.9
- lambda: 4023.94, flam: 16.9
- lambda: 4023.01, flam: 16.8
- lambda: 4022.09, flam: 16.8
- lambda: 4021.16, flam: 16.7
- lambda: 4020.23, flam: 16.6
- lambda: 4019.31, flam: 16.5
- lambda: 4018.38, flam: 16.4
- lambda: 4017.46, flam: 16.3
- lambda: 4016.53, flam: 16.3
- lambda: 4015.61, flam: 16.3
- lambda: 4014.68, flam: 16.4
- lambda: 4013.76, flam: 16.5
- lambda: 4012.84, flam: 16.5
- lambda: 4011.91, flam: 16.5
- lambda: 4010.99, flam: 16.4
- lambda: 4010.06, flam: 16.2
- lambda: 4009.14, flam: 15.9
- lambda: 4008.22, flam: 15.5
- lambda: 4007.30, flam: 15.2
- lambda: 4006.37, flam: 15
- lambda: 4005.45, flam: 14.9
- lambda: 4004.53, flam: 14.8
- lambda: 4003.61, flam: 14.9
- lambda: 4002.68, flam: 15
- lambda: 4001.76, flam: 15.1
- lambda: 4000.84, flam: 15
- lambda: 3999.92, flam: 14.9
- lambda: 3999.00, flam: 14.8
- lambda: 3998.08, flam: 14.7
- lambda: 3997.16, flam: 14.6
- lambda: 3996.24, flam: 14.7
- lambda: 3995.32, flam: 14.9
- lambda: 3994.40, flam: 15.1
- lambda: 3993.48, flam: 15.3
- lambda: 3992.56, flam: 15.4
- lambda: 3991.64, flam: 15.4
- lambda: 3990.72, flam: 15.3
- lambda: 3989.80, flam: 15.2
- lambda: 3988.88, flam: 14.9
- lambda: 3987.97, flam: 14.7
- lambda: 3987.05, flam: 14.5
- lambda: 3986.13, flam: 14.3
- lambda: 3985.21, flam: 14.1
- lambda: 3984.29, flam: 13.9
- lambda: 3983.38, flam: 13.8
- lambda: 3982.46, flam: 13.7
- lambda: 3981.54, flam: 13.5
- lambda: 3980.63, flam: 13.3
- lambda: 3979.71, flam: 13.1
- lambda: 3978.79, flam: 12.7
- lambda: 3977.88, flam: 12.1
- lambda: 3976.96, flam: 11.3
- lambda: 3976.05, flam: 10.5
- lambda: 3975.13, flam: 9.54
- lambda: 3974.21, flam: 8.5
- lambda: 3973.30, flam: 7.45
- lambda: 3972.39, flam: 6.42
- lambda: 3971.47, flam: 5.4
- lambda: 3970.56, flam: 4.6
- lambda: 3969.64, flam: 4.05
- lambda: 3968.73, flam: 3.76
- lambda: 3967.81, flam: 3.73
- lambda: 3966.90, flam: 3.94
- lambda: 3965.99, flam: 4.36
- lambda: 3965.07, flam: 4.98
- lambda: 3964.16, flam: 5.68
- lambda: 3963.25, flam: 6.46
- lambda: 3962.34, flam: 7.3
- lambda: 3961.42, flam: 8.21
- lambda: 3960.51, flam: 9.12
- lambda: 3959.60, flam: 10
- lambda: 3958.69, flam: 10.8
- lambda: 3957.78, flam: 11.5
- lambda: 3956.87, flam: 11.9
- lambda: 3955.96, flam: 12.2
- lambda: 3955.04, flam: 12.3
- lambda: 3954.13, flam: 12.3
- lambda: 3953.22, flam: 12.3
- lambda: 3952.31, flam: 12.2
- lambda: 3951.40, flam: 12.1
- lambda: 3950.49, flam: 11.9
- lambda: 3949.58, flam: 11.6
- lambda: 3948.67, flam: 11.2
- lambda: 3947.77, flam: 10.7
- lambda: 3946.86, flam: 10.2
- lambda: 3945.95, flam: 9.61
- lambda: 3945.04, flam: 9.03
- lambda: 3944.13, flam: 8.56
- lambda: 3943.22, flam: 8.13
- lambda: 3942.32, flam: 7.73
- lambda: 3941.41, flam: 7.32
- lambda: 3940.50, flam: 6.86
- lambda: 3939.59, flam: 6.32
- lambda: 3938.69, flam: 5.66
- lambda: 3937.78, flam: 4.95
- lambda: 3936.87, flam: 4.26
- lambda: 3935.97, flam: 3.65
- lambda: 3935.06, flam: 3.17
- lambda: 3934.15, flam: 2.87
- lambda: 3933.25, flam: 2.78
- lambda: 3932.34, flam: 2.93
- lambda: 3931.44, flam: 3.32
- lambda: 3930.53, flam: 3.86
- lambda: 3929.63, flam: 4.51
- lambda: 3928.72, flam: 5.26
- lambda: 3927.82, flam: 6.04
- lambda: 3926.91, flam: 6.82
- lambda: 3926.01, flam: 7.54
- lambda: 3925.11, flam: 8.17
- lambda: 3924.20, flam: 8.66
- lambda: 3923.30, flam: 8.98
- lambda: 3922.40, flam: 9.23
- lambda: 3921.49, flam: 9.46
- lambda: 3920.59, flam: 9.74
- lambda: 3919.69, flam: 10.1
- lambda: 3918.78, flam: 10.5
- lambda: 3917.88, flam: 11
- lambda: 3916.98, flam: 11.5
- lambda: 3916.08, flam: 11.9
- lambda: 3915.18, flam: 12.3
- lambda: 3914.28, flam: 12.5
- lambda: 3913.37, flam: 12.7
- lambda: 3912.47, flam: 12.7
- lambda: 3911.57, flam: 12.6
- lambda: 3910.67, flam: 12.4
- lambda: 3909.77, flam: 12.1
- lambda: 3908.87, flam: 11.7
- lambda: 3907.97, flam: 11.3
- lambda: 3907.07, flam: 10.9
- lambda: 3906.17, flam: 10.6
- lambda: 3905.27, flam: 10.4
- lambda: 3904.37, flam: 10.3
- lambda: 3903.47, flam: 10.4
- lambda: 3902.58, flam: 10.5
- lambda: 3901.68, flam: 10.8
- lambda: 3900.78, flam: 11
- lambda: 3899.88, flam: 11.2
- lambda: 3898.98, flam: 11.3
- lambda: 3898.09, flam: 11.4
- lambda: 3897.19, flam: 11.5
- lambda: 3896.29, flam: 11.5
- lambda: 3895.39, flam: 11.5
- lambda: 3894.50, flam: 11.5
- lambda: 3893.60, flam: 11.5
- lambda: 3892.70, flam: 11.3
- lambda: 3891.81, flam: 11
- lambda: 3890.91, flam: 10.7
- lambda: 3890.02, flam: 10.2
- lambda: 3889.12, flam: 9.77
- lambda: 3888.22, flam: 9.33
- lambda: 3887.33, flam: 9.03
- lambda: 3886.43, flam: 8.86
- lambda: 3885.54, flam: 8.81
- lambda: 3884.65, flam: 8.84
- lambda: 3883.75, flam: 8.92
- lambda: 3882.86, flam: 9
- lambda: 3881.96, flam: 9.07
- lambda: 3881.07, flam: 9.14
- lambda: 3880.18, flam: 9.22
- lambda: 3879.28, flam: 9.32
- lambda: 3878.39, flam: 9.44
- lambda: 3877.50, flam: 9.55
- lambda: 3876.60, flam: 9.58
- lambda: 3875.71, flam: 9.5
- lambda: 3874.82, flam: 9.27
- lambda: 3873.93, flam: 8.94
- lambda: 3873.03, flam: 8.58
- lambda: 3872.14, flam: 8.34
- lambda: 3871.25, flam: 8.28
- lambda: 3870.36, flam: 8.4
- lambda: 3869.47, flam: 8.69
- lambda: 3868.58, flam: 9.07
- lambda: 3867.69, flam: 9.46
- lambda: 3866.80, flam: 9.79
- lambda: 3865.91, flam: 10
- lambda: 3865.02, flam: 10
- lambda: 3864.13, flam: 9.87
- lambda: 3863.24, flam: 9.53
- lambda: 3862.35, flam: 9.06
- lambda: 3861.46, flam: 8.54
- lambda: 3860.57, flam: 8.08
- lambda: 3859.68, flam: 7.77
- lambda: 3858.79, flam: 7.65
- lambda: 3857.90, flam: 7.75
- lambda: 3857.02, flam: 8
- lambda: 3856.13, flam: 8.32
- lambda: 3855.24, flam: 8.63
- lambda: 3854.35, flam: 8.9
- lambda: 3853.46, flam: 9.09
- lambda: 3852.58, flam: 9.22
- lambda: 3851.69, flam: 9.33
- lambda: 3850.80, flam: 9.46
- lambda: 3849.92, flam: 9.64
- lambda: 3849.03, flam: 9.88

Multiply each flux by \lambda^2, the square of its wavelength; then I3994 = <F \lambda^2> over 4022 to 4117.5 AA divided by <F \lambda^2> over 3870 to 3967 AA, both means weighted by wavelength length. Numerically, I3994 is 1.9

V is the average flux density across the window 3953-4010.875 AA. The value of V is 11.9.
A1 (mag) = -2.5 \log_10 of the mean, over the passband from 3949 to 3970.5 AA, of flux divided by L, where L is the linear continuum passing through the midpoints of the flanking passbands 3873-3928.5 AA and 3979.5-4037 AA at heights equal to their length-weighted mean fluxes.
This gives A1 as 0.430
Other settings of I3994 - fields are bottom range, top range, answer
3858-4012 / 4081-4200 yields 1.84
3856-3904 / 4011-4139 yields 1.89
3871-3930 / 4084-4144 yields 1.91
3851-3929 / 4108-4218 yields 2.00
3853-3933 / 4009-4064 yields 1.81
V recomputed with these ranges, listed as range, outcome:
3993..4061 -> 15.8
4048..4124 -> 16.6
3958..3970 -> 6.46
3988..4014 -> 15.3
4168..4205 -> 16.6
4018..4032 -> 16.6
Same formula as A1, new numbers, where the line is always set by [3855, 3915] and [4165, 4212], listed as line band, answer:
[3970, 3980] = 0.300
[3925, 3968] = 0.432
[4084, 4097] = -0.224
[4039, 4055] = -0.139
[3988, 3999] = -0.207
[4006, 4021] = -0.248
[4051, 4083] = -0.121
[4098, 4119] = -0.126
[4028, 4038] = -0.186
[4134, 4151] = -0.070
